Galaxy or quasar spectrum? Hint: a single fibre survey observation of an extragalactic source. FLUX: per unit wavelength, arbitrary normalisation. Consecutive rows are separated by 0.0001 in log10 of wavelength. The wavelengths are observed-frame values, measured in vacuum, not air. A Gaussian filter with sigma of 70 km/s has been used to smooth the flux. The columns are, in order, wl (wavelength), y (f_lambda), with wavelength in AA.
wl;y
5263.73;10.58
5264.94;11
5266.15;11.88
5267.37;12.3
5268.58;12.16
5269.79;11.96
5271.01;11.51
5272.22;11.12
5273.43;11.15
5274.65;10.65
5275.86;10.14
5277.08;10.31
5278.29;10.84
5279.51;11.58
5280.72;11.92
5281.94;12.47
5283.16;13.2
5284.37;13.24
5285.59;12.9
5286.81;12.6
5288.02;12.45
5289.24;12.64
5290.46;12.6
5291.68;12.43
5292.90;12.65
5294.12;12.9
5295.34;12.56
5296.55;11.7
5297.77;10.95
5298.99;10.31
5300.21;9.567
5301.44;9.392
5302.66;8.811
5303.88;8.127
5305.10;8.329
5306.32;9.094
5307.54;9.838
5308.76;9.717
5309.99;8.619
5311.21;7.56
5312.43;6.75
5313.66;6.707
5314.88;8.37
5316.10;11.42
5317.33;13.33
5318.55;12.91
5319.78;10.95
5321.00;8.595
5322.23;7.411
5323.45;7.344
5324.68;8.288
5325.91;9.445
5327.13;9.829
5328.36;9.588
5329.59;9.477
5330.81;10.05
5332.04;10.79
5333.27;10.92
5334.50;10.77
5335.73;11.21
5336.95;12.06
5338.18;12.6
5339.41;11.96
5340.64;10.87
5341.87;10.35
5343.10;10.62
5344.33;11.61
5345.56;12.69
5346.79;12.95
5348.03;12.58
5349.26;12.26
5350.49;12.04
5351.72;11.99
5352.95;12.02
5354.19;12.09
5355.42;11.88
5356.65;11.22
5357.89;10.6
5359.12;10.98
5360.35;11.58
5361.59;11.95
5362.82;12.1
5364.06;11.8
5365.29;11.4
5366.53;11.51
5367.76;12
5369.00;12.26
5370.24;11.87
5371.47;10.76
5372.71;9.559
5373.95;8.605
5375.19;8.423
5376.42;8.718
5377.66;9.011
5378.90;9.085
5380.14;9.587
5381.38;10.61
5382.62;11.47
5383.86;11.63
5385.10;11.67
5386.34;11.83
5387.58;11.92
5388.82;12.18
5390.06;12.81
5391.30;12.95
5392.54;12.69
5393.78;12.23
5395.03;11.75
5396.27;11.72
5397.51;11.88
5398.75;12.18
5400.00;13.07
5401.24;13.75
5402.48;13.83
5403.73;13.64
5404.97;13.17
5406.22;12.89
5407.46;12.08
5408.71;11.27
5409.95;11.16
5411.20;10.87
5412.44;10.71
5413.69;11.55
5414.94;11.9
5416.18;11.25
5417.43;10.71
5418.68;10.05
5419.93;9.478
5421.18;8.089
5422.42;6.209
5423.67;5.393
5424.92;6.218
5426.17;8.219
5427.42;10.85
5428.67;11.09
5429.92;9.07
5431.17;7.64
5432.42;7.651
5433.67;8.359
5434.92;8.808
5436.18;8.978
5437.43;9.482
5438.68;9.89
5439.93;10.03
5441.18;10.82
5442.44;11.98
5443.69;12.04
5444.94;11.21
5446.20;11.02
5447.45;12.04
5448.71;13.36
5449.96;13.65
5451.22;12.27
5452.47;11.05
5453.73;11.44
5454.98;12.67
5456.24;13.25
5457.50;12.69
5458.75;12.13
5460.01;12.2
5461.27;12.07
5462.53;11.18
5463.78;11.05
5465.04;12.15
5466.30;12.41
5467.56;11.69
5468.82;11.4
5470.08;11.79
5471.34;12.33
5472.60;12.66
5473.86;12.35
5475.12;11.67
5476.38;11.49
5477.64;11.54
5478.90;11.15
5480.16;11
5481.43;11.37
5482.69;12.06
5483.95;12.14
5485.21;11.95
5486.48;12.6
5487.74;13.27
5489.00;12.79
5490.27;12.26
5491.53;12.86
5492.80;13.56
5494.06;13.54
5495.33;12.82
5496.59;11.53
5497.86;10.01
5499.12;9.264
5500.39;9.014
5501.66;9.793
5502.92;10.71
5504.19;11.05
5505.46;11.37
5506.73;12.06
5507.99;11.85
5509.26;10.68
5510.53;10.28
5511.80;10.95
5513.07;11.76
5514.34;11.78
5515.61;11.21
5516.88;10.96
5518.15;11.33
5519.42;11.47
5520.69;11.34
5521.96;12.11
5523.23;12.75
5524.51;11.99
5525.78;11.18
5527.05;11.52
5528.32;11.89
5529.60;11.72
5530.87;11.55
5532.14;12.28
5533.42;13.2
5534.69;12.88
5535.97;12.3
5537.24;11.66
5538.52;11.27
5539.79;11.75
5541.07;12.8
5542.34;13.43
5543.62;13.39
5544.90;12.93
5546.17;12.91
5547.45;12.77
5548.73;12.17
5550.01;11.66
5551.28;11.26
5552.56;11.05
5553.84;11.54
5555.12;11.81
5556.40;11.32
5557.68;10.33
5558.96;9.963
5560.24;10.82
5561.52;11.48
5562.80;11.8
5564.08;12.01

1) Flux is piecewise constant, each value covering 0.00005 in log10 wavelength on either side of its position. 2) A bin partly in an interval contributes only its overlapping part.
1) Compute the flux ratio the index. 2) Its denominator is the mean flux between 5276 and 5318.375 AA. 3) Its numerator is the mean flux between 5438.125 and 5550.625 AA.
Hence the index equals 1.10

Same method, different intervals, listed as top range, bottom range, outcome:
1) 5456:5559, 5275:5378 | 1.09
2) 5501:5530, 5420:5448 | 1.22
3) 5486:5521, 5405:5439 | 1.19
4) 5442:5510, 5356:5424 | 1.06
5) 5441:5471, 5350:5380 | 1.10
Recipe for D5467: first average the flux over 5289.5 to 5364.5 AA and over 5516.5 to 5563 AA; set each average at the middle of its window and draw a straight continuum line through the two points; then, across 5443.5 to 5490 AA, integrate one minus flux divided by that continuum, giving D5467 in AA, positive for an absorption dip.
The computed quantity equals -2.37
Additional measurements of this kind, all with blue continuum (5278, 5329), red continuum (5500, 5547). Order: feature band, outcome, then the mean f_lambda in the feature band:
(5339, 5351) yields -1.2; 11.8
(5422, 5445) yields 4.3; 9.13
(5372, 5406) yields -1.7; 11.5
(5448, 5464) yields -1.3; 12.3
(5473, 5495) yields -1.4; 12.2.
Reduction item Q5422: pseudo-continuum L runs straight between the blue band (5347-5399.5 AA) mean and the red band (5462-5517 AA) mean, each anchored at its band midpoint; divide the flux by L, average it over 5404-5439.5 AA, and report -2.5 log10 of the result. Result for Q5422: 0.17 mag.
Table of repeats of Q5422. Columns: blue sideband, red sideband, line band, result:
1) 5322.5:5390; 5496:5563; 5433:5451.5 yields 0.036 mag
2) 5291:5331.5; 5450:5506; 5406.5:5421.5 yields 0.018 mag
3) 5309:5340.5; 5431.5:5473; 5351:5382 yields -0.052 mag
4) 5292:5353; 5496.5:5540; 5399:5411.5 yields -0.165 mag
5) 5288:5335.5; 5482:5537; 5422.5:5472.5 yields 0.042 mag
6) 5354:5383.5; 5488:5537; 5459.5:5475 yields -0.052 mag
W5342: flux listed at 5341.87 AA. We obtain 10.35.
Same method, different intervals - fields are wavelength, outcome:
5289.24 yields 12.64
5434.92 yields 8.808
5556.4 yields 11.32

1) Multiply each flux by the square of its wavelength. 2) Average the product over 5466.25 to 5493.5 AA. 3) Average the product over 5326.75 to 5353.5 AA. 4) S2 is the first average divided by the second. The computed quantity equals 1.12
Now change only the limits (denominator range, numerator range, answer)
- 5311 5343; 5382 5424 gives 1.18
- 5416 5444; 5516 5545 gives 1.36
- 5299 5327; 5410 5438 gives 1.05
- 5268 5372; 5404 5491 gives 1.06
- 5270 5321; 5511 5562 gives 1.19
